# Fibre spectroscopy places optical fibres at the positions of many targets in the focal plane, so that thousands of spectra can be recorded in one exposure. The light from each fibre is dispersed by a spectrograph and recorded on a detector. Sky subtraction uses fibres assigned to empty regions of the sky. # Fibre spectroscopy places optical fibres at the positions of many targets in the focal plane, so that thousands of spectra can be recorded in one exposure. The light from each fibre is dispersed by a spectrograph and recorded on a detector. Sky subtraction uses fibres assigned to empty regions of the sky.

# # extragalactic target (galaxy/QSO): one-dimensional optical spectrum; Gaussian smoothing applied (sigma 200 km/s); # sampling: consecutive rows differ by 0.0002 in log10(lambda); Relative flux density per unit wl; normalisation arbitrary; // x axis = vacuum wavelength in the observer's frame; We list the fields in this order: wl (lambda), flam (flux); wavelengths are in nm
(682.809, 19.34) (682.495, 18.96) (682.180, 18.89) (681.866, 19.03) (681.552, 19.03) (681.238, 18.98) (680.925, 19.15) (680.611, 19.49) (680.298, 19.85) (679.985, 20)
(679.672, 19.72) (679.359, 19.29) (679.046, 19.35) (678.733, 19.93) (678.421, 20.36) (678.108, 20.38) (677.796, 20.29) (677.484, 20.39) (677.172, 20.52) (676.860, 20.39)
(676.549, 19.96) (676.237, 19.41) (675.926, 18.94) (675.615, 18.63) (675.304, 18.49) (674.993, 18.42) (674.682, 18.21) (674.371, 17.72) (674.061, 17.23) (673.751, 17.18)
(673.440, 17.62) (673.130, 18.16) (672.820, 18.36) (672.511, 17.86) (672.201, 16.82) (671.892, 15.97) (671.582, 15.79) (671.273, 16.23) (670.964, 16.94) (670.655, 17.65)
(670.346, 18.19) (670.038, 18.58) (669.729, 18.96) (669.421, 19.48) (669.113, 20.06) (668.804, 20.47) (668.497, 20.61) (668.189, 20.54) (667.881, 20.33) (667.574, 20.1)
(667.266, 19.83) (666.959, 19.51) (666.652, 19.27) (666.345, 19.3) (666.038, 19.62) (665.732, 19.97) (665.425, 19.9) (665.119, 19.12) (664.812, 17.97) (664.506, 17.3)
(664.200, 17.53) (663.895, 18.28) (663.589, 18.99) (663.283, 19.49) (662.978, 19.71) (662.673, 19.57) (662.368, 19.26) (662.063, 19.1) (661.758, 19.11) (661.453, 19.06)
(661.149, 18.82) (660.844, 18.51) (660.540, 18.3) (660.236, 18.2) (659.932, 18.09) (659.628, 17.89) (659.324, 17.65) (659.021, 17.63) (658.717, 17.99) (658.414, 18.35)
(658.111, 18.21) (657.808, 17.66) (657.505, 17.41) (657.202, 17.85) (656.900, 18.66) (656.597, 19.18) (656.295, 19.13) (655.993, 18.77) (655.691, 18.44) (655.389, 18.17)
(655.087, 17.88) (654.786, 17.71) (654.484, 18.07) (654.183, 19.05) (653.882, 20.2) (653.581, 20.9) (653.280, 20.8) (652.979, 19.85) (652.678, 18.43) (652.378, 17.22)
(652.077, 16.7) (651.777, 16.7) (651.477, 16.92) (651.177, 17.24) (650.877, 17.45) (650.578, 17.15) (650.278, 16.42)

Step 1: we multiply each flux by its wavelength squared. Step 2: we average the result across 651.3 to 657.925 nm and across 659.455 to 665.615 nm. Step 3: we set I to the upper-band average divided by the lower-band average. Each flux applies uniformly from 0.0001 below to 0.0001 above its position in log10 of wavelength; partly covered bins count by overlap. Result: 1.0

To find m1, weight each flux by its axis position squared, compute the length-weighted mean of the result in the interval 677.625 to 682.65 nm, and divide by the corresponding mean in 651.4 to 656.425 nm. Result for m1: 1.14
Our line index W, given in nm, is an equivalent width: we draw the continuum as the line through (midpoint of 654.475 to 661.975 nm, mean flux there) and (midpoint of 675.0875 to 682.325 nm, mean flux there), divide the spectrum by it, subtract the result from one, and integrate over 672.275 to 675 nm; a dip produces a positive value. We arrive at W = 0.21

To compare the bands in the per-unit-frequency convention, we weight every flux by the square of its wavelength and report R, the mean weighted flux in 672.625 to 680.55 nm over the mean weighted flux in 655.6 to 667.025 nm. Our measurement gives 1.08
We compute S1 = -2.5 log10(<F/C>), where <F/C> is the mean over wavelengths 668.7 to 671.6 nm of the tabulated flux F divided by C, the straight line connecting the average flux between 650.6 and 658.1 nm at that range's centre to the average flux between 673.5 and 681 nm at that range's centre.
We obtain 0.04 mag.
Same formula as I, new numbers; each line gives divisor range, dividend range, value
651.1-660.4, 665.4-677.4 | 1.07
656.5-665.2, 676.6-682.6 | 1.13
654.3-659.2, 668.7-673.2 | 1.03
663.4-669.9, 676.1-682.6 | 1.05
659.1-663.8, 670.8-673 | 0.93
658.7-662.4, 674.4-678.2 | 1.11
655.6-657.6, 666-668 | 1.10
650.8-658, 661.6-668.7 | 1.09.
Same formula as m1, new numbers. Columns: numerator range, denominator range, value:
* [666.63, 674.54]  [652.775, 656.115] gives 1.01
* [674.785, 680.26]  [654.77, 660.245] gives 1.15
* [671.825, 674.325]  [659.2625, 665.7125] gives 0.96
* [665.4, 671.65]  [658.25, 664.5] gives 1.05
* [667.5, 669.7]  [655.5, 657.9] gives 1.14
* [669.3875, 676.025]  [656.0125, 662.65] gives 1.00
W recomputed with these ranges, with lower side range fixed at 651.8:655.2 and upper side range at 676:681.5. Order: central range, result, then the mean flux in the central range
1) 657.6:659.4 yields 0.10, 17.9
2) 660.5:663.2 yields 0.00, 19.1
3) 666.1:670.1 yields -0.09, 19.8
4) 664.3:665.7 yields 0.04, 18.6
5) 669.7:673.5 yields 0.41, 17.4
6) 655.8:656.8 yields -0.01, 19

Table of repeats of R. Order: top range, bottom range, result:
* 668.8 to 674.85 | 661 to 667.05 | 0.96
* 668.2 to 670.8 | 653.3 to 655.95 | 1.07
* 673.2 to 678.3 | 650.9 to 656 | 1.10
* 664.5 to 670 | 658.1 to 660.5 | 1.12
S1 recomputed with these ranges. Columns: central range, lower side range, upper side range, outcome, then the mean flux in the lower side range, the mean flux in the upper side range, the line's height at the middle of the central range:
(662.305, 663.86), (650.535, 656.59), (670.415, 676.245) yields -0.08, 18.4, 17.6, 18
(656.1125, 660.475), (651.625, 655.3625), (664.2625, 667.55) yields 0.04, 18.6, 19.2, 18.8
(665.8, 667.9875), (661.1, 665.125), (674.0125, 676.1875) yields -0.06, 18.8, 18.3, 18.7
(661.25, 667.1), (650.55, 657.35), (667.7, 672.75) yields -0.04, 18.4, 18.4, 18.4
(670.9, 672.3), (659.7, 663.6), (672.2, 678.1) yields 0.16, 18.9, 18.8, 18.8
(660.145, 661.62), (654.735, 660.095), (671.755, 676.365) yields -0.03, 18.2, 17.9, 18.1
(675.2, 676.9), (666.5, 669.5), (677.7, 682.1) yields 0.03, 20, 19.6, 19.7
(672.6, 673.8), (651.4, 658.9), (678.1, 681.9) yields 0.08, 18.4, 19.6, 19.3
